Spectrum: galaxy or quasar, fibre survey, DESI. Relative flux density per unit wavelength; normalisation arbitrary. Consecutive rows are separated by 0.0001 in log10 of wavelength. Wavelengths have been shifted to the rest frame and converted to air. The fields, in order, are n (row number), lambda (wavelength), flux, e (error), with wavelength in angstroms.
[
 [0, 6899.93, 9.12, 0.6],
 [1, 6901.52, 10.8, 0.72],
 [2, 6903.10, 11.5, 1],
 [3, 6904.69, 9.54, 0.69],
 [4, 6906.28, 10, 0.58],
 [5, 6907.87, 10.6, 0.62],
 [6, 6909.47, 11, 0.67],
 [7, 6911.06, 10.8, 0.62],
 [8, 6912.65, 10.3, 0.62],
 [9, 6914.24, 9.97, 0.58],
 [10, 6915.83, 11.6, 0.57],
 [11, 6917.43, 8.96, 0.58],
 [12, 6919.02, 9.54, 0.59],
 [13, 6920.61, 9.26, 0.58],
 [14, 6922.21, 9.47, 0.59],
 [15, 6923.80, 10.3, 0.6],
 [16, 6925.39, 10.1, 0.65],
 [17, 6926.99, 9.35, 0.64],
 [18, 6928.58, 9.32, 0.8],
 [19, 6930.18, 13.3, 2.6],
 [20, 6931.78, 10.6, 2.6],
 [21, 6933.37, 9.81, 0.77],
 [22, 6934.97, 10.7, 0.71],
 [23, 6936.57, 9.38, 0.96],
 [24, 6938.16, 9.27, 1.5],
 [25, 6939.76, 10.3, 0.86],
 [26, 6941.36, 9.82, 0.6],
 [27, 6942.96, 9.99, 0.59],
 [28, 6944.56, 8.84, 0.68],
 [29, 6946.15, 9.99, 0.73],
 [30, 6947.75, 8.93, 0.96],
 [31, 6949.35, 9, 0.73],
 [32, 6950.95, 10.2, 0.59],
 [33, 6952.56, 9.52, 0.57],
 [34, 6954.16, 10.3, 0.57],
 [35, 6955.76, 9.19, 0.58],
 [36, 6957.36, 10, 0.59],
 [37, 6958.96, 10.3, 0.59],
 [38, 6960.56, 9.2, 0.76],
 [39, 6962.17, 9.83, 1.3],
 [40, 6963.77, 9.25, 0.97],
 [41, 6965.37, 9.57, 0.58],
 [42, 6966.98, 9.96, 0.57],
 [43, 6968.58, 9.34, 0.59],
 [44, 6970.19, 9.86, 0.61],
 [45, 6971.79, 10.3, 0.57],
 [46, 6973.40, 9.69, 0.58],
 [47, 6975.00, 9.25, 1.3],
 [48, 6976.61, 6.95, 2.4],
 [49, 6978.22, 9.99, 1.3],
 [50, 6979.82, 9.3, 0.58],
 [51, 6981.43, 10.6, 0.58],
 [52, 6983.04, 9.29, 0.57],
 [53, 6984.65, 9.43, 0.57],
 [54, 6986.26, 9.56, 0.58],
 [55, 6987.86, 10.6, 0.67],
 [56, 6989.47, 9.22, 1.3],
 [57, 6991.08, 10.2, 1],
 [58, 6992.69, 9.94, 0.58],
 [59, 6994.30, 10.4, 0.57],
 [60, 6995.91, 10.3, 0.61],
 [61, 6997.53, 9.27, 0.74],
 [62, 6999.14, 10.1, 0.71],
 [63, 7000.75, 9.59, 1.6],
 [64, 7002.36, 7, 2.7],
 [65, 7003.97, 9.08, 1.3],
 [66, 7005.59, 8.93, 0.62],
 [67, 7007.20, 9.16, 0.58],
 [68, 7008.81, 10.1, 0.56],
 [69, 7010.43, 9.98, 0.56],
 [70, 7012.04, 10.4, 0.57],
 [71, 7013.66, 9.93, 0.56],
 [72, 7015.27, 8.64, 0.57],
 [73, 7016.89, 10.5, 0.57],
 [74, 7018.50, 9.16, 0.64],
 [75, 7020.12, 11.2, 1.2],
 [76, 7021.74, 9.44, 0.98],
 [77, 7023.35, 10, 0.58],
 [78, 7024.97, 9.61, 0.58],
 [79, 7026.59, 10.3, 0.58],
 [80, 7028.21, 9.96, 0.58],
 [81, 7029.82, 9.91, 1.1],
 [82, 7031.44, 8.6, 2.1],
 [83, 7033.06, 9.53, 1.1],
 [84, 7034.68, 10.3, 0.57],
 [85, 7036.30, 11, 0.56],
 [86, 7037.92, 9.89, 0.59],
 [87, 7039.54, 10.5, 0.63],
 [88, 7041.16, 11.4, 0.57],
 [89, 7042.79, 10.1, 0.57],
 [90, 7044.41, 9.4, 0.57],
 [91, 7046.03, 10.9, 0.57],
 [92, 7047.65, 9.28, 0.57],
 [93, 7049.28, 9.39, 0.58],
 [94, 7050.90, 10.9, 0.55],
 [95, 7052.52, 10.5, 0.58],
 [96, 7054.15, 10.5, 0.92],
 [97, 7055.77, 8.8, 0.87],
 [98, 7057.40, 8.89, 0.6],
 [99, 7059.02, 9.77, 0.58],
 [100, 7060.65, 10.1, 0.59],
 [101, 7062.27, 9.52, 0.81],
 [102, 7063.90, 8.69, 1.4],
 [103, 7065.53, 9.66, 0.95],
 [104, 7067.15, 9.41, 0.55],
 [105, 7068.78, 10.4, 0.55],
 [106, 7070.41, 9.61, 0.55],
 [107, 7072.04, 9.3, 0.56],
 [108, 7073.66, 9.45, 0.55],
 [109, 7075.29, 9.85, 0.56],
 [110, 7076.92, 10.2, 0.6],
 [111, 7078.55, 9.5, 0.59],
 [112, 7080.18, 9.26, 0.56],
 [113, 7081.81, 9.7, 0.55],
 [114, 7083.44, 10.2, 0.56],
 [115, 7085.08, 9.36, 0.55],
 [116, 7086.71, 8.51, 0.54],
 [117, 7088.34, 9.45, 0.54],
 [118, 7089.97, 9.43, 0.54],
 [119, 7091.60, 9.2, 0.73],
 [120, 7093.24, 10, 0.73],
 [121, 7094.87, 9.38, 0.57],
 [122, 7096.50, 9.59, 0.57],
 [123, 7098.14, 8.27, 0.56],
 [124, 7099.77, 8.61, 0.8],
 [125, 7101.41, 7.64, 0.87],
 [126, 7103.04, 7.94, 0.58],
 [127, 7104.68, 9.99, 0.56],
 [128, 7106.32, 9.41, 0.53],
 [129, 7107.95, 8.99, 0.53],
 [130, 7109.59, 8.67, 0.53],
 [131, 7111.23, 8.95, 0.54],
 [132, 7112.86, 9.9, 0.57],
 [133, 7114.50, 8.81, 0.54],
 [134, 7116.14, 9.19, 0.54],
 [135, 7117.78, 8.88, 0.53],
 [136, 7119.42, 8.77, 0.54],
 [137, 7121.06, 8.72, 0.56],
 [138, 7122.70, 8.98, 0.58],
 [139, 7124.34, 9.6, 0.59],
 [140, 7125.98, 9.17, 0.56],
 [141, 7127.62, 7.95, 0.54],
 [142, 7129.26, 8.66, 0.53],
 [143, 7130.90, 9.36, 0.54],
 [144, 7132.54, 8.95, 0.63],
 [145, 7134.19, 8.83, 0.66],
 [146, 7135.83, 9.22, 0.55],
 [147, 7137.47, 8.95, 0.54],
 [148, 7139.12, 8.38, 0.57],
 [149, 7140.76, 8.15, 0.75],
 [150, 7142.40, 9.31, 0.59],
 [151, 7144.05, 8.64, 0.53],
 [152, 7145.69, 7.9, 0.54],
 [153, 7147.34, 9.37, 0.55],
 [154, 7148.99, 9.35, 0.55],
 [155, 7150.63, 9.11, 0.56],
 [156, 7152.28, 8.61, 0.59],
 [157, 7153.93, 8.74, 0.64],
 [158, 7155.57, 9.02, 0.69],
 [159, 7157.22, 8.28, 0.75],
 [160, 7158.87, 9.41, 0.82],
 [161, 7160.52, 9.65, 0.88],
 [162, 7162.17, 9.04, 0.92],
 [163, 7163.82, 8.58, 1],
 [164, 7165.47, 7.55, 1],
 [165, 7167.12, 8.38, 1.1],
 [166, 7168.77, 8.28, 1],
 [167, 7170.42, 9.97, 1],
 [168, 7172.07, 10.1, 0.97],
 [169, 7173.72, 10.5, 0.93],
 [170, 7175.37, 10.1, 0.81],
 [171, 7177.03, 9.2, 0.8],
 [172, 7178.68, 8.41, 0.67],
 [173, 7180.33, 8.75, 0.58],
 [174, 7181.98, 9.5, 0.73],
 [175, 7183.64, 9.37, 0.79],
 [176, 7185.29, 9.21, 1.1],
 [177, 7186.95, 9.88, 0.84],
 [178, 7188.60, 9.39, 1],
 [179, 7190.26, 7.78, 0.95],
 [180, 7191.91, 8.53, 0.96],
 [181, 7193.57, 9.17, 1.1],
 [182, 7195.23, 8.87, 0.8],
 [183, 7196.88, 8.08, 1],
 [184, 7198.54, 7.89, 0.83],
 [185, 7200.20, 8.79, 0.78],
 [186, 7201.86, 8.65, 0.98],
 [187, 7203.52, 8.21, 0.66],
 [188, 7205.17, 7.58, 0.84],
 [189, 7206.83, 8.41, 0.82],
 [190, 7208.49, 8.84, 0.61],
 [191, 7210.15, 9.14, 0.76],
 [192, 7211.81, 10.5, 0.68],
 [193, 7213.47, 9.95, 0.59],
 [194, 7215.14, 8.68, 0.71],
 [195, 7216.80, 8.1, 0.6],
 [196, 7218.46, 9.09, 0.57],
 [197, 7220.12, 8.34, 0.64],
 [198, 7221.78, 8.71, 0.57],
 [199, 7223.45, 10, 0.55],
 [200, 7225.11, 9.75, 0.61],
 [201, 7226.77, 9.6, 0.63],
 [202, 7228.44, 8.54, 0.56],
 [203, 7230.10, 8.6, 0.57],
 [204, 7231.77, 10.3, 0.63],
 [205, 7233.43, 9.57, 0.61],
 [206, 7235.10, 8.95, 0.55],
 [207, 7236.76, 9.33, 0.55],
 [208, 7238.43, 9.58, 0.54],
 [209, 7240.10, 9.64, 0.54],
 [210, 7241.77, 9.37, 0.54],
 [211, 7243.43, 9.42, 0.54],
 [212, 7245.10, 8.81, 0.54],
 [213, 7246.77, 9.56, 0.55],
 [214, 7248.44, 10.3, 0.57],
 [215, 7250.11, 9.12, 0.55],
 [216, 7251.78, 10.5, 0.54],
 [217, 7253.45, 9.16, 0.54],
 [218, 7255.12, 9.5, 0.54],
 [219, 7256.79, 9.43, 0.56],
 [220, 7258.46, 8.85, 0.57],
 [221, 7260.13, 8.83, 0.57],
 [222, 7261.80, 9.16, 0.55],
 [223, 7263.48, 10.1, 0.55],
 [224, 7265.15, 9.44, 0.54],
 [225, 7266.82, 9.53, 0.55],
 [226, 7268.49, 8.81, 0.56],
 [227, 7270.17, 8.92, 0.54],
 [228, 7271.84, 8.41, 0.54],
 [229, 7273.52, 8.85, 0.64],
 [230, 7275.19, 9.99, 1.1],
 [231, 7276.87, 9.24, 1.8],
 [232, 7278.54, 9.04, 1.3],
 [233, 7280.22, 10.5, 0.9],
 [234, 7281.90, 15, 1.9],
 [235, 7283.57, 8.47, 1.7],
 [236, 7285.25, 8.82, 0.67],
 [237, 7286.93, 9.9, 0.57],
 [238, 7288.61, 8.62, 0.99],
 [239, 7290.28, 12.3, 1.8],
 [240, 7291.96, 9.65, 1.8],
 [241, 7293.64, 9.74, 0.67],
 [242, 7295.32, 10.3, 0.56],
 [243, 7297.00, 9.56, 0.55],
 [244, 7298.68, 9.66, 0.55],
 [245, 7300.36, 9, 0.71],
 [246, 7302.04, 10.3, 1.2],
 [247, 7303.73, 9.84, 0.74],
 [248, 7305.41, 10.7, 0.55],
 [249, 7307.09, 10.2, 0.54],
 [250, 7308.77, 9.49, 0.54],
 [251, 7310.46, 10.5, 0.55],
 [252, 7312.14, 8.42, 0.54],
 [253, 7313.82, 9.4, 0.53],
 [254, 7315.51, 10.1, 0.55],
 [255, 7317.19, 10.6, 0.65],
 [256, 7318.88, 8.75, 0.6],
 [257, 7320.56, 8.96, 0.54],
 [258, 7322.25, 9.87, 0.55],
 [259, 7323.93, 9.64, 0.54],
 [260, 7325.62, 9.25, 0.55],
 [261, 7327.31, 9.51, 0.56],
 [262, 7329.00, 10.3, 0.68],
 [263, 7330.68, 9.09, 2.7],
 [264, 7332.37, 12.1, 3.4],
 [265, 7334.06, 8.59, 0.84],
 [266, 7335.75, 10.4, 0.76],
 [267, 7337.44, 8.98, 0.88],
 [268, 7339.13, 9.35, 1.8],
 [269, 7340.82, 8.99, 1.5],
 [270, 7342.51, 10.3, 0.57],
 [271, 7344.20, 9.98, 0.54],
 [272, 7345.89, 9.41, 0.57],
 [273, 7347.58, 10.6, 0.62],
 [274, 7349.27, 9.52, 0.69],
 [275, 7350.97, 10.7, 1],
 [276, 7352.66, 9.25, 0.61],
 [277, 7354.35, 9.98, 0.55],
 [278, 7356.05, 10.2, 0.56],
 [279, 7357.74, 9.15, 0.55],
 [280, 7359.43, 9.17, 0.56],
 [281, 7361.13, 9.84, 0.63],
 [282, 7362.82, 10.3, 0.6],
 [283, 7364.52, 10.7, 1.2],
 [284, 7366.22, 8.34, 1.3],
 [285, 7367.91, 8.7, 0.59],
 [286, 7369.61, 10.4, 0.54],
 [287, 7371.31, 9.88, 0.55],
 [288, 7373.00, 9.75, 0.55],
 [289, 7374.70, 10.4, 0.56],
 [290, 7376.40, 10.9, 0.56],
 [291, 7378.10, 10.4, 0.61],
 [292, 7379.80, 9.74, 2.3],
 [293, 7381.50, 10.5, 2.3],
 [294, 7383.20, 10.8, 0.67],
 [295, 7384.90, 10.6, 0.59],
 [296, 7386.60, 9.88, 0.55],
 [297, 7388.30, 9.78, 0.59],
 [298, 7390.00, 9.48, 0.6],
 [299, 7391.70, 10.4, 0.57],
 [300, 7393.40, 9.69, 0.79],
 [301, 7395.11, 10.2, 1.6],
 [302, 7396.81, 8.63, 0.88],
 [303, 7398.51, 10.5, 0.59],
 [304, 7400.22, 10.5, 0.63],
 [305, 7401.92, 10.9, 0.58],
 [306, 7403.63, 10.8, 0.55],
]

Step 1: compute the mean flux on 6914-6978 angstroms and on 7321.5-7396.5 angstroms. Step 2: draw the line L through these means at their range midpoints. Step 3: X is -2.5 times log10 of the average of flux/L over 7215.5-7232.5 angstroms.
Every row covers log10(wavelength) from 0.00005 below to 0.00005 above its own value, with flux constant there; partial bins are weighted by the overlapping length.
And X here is 0.087 mag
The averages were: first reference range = 9.76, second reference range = 9.88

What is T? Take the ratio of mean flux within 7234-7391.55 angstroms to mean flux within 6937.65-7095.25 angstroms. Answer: 1.0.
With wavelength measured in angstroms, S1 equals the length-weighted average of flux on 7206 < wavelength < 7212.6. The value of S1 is 9.21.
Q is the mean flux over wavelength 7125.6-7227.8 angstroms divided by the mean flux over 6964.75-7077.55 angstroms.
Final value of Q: 0.92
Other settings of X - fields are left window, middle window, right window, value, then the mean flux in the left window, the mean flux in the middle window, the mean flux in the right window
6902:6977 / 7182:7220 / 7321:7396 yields 0.123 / 9.9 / 8.83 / 9.88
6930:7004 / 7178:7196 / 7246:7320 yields 0.081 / 9.69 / 8.99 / 9.69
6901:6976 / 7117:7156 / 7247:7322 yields 0.109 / 9.95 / 8.86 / 9.68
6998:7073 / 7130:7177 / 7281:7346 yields 0.094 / 9.77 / 8.99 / 9.85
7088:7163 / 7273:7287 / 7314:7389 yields -0.049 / 8.96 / 10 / 9.85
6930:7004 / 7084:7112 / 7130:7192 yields 0.023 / 9.69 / 9.03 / 9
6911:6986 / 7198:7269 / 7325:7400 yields 0.076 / 9.78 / 9.19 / 9.88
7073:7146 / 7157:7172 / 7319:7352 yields 0.043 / 9.07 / 8.88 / 9.74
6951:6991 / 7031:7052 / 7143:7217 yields -0.082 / 9.63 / 10.1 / 8.93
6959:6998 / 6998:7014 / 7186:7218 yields 0.015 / 9.65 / 9.41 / 8.76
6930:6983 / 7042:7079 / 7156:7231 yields -0.041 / 9.72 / 9.75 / 8.96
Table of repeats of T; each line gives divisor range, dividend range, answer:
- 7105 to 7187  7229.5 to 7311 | 1.07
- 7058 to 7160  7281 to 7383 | 1.08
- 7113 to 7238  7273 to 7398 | 1.10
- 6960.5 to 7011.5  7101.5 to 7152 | 0.93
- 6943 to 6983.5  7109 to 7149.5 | 0.93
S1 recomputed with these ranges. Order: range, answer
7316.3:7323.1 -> 9.56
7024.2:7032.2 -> 9.69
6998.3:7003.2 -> 8.91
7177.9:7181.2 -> 8.61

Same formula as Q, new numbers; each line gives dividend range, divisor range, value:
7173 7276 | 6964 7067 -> 0.94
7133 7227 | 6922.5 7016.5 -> 0.92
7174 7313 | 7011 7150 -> 0.99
